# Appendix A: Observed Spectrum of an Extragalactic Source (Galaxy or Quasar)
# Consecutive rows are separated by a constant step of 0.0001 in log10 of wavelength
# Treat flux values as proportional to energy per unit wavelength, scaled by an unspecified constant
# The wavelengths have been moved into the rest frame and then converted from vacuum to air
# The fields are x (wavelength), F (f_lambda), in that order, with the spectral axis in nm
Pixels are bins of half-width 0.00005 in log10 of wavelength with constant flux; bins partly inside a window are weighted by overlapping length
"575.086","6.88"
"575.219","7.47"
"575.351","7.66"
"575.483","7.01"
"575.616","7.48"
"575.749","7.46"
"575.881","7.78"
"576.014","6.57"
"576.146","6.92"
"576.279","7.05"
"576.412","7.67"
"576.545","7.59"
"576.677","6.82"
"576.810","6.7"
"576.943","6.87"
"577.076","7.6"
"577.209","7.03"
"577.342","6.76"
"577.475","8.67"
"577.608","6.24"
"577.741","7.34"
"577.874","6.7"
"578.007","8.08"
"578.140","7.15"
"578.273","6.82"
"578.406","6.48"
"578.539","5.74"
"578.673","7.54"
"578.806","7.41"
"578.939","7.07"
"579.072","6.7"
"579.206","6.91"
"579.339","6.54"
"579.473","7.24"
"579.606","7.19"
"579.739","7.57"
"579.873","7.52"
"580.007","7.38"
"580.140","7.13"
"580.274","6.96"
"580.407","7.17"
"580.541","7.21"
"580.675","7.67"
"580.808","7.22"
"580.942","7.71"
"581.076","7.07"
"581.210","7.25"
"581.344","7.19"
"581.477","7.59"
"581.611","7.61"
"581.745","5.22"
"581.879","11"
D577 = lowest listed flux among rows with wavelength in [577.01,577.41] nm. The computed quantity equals 6.76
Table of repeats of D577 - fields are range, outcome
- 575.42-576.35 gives 6.57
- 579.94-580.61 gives 6.96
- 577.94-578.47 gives 6.48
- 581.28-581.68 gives 7.19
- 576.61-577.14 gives 6.7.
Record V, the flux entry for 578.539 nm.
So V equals 5.74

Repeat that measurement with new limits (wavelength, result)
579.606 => 7.19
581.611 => 7.61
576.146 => 6.92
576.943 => 6.87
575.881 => 7.78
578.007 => 8.08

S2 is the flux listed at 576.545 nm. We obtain 7.59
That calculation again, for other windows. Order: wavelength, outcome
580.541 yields 7.21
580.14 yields 7.13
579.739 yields 7.57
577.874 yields 6.7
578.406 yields 6.48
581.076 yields 7.07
